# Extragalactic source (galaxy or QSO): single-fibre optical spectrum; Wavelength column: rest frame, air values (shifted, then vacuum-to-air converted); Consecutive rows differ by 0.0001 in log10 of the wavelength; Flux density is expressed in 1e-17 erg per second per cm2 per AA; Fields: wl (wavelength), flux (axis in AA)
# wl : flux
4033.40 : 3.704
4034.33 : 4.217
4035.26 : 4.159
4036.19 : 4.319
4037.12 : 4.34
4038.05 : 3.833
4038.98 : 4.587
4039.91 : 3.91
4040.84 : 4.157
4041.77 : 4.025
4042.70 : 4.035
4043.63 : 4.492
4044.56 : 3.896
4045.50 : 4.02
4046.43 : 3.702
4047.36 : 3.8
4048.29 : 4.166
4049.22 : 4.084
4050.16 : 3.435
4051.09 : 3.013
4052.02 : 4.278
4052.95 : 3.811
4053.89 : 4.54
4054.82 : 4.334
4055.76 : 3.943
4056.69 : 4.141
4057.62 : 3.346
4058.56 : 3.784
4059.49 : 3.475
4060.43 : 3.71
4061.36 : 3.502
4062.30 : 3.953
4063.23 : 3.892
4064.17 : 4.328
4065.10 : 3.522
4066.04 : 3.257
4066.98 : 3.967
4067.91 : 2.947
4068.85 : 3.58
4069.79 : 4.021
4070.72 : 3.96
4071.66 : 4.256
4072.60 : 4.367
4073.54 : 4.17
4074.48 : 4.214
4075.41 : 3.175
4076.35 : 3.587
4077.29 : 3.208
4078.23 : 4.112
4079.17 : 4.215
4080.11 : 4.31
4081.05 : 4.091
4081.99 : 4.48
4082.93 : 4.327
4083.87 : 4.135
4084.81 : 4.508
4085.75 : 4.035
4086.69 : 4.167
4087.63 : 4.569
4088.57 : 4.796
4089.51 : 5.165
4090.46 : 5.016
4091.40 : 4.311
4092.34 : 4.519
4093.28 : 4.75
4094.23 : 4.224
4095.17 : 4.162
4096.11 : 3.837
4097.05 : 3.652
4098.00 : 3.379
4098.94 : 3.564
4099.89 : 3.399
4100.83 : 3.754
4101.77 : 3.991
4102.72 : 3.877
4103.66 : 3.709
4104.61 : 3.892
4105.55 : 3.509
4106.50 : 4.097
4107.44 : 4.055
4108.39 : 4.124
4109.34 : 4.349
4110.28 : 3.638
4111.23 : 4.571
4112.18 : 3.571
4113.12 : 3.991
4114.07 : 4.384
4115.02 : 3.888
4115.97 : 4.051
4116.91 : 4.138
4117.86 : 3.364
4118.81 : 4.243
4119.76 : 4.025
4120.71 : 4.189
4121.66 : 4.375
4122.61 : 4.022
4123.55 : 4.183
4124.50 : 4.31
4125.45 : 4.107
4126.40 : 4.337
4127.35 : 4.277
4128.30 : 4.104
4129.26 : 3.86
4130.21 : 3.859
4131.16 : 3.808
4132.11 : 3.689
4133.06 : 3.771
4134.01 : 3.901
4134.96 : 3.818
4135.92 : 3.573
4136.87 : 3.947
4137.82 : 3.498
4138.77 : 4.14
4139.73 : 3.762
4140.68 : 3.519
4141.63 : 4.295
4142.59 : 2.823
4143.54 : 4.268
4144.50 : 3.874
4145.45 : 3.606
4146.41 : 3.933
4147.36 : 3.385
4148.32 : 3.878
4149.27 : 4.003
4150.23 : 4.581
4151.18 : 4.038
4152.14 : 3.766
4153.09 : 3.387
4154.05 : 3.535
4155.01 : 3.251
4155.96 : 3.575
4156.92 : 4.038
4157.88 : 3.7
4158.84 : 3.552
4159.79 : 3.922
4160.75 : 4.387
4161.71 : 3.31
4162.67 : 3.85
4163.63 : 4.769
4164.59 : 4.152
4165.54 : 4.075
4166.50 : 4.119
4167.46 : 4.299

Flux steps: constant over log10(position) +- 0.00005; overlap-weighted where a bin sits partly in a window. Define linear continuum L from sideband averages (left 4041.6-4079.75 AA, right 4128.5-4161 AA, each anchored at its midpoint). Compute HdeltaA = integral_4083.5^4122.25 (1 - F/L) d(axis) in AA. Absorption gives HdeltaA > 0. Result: -2.7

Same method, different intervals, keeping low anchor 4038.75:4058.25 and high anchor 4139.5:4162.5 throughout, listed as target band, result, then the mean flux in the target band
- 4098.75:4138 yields -1.2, 3.95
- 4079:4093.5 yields -2.1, 4.46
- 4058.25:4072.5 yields 0.7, 3.76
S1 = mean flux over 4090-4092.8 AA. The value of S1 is 4.62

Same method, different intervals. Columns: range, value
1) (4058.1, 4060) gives 3.63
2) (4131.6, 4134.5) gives 3.8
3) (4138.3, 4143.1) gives 3.71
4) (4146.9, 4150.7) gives 3.96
